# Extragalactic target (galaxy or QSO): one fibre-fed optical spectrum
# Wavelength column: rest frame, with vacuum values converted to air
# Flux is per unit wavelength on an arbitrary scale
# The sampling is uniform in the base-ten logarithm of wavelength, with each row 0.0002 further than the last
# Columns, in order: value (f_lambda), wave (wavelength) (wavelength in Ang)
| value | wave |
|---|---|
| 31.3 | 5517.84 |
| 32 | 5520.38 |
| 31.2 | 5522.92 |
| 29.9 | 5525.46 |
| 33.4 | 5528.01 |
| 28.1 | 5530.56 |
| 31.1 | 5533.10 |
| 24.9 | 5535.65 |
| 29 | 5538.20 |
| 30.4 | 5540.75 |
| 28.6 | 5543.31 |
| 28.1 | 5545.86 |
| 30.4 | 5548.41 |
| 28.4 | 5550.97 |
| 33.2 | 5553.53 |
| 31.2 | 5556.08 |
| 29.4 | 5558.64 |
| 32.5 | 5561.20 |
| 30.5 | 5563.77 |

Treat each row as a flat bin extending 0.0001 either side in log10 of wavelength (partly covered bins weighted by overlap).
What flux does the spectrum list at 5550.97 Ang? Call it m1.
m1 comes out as 28.4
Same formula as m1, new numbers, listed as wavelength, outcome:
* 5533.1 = 31.1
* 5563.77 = 30.5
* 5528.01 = 33.4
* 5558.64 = 29.4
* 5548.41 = 30.4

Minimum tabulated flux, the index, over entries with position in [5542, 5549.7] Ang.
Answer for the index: 28.1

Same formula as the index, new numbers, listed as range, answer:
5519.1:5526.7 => 29.9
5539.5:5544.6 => 28.6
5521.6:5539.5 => 24.9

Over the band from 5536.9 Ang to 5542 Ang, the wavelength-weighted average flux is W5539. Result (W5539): 29.7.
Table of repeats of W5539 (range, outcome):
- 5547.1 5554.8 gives 30.6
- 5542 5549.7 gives 29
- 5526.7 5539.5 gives 29.3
